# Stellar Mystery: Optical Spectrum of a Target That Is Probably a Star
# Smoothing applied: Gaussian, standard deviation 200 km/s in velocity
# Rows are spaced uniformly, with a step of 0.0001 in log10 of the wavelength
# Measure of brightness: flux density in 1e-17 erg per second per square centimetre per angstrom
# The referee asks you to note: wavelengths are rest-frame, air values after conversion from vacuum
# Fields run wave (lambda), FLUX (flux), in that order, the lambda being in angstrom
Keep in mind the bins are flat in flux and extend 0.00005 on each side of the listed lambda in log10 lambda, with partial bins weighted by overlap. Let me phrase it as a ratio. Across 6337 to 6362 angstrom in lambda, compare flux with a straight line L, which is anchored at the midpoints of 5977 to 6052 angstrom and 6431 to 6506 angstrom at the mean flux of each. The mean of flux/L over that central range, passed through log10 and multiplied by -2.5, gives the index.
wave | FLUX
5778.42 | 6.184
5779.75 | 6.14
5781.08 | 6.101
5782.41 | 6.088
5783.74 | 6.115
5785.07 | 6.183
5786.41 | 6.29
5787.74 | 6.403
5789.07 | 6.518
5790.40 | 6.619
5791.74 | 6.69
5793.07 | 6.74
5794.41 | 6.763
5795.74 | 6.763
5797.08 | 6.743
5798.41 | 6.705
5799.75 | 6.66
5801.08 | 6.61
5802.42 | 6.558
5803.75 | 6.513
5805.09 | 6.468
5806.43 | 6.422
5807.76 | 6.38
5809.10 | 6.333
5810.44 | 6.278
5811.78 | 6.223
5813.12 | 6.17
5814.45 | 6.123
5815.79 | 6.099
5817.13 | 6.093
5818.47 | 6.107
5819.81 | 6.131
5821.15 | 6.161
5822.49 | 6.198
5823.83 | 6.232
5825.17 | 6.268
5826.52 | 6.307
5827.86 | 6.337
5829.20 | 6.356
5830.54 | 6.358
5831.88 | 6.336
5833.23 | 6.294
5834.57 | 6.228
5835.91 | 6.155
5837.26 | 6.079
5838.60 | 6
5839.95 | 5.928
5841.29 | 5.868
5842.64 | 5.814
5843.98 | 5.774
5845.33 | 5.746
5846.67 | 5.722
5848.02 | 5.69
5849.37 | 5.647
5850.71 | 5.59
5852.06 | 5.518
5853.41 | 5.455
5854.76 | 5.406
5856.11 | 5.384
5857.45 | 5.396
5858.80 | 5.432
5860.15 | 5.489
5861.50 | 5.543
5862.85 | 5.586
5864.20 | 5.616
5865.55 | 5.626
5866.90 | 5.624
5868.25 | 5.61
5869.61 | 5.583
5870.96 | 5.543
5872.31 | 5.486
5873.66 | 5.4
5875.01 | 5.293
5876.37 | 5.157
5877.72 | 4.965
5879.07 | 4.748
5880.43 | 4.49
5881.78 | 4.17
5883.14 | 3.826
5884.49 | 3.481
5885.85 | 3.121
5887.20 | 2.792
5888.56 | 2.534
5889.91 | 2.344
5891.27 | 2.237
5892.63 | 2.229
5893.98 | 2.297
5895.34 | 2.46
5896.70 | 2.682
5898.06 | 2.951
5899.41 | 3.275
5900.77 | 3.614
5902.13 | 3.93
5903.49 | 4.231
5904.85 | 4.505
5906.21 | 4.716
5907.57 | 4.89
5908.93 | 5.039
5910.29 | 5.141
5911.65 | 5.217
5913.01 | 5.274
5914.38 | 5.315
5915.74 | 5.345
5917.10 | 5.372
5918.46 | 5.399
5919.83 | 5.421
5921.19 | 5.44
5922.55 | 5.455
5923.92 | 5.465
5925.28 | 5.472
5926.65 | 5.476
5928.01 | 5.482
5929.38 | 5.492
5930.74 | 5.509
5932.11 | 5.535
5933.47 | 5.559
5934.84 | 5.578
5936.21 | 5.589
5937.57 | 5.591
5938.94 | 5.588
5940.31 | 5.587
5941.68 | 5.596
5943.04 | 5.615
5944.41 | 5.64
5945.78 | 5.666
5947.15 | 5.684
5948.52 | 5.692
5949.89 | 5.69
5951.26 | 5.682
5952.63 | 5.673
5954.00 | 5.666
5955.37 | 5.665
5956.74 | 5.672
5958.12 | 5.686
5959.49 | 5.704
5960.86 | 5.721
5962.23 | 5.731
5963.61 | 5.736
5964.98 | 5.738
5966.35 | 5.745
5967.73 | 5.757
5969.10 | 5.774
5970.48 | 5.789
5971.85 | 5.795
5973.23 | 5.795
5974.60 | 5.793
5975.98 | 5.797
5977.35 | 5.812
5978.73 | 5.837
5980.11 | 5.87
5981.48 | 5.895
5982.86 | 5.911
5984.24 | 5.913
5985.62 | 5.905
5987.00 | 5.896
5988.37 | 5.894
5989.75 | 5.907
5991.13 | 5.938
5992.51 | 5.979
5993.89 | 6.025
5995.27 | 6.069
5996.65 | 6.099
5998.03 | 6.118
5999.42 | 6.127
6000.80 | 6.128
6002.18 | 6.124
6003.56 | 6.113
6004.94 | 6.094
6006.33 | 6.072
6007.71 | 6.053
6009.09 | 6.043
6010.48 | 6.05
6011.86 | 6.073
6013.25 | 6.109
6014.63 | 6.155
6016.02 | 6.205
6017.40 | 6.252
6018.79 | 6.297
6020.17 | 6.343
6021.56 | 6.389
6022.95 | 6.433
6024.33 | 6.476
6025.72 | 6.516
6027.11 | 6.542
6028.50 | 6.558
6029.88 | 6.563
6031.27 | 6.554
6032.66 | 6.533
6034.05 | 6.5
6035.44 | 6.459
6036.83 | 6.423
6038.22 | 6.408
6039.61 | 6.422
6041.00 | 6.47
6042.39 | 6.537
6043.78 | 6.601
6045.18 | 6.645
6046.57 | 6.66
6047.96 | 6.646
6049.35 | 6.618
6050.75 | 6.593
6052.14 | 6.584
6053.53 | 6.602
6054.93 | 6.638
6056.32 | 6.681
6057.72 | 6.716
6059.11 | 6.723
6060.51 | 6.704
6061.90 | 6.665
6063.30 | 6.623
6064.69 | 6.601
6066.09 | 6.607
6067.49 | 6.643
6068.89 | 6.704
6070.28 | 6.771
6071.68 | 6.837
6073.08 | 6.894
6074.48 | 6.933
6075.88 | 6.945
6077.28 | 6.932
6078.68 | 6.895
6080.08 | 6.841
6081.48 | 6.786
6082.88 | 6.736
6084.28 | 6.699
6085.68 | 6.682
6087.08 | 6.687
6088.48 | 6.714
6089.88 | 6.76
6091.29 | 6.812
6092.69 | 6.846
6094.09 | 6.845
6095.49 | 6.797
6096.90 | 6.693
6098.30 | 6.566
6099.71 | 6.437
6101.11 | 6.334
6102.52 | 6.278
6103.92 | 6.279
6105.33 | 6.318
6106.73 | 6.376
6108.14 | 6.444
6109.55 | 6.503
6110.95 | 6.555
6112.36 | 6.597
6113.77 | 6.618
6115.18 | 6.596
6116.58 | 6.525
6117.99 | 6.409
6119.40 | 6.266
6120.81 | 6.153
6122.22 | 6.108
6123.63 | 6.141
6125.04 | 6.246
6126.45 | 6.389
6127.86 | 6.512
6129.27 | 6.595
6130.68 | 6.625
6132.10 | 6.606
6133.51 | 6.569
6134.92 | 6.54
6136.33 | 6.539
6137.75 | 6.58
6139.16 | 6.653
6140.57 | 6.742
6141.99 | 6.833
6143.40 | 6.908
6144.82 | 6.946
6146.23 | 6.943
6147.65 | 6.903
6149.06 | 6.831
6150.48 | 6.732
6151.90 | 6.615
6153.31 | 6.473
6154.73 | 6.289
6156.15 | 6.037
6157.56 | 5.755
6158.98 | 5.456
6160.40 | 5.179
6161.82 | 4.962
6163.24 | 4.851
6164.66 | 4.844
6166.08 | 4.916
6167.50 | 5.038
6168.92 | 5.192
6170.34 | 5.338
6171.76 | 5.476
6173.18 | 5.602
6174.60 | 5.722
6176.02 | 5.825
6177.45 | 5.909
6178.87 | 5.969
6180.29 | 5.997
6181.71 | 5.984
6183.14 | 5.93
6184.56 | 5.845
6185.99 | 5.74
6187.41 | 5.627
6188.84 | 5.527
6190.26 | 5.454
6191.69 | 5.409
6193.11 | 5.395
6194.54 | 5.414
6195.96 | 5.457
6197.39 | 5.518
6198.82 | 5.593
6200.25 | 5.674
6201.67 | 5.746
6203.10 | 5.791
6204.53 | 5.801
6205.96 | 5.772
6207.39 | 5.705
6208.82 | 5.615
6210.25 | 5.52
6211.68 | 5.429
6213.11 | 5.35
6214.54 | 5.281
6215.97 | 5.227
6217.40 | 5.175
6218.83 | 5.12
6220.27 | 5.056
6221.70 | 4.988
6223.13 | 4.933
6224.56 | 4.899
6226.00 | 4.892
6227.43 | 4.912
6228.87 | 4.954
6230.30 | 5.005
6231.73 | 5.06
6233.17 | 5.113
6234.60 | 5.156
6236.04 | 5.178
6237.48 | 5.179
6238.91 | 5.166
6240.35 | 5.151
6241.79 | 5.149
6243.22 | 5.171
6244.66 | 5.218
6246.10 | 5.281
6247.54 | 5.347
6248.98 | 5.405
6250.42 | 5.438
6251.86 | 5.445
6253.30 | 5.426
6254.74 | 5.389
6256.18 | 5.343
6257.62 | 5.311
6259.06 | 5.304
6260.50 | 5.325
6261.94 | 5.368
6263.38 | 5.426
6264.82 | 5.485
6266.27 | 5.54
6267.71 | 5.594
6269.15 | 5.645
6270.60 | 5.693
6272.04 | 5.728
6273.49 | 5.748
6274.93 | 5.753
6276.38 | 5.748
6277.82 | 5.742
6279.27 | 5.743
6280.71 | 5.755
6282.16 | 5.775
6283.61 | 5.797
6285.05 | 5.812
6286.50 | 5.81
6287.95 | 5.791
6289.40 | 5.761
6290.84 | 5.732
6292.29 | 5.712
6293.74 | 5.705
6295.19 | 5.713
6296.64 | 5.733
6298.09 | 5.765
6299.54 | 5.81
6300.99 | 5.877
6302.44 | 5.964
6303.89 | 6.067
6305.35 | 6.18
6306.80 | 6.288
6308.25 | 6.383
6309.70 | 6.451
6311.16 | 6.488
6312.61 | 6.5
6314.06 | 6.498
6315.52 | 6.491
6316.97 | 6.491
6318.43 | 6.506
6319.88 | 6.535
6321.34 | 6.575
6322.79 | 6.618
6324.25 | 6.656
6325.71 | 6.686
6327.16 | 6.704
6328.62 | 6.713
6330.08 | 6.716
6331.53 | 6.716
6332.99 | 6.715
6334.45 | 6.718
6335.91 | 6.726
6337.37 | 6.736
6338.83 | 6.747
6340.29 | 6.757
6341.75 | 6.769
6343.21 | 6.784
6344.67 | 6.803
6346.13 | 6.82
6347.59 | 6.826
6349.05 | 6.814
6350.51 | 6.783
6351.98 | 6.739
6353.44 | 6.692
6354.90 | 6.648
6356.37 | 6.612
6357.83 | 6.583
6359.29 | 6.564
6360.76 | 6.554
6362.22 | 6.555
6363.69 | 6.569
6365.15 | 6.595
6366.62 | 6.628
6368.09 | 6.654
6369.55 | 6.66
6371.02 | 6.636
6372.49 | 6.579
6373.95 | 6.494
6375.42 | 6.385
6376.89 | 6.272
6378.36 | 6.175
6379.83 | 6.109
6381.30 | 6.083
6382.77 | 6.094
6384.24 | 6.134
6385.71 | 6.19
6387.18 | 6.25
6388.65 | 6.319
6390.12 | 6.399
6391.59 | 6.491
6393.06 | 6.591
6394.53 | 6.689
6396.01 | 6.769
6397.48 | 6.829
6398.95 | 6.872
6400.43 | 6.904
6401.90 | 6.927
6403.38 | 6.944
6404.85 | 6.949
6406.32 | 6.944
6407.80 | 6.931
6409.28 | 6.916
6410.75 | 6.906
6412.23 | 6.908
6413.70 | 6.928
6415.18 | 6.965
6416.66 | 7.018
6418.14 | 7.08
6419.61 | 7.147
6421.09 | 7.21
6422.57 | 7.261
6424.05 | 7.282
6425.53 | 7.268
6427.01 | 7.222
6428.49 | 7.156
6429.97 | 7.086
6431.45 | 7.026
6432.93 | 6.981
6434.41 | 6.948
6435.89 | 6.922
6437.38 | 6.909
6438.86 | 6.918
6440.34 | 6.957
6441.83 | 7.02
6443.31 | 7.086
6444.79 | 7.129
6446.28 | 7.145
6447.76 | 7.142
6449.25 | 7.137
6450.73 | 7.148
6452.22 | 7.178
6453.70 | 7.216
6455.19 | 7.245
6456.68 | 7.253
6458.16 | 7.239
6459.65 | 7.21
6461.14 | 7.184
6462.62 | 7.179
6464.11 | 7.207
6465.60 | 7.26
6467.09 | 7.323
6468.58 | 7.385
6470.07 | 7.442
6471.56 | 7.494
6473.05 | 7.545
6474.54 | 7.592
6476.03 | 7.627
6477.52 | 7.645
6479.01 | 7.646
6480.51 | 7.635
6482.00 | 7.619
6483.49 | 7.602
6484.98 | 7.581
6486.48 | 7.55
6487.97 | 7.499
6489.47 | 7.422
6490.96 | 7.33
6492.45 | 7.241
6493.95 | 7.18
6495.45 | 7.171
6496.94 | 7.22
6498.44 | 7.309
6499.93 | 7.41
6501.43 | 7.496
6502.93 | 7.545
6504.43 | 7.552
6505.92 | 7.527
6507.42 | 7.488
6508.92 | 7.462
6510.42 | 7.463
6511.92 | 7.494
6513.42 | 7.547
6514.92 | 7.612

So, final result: 0.05 mag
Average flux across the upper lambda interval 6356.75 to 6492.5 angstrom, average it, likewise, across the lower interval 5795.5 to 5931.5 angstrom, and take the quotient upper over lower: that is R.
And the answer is 1.32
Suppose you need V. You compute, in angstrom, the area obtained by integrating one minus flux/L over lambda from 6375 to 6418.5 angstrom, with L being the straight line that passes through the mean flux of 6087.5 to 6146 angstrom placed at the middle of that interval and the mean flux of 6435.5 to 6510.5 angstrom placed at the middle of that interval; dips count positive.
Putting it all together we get 3.2 angstrom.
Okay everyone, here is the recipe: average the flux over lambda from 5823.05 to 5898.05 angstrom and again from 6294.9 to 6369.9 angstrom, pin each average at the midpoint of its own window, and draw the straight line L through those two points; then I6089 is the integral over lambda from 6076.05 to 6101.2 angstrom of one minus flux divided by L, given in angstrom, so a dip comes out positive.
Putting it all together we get -4.2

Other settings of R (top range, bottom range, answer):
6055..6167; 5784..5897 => 1.17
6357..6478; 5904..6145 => 1.12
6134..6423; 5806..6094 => 1.05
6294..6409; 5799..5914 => 1.25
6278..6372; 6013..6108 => 0.97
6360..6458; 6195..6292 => 1.26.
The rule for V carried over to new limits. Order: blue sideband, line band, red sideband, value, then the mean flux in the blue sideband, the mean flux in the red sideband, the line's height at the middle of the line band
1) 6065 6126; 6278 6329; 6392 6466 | 5.5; 6.6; 7.04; 6.88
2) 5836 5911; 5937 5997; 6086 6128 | -3.9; 4.71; 6.5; 5.43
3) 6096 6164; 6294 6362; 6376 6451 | 2.0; 6.38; 6.83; 6.7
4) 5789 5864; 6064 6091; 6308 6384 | -1.8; 6.12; 6.59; 6.34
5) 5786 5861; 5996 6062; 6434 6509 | 1.2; 6.15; 7.32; 6.52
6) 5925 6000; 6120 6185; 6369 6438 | 0.9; 5.75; 6.76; 6.19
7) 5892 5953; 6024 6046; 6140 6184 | -4.4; 4.96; 5.94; 5.42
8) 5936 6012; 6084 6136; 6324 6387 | -3.5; 5.84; 6.59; 6.1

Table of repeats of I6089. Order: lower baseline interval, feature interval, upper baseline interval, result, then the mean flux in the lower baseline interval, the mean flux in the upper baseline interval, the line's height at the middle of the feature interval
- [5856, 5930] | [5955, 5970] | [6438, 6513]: -2.4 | 4.61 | 7.35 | 4.94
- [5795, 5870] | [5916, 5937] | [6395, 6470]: 2.4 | 6.03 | 7.08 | 6.2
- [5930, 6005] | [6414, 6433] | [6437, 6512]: 0.1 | 5.79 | 7.34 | 7.18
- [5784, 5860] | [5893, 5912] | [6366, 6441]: 7.2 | 6.16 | 6.76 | 6.24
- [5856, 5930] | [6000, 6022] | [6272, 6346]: -4.7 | 4.61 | 6.25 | 5.08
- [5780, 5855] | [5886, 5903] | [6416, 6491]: 9.5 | 6.21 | 7.26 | 6.33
